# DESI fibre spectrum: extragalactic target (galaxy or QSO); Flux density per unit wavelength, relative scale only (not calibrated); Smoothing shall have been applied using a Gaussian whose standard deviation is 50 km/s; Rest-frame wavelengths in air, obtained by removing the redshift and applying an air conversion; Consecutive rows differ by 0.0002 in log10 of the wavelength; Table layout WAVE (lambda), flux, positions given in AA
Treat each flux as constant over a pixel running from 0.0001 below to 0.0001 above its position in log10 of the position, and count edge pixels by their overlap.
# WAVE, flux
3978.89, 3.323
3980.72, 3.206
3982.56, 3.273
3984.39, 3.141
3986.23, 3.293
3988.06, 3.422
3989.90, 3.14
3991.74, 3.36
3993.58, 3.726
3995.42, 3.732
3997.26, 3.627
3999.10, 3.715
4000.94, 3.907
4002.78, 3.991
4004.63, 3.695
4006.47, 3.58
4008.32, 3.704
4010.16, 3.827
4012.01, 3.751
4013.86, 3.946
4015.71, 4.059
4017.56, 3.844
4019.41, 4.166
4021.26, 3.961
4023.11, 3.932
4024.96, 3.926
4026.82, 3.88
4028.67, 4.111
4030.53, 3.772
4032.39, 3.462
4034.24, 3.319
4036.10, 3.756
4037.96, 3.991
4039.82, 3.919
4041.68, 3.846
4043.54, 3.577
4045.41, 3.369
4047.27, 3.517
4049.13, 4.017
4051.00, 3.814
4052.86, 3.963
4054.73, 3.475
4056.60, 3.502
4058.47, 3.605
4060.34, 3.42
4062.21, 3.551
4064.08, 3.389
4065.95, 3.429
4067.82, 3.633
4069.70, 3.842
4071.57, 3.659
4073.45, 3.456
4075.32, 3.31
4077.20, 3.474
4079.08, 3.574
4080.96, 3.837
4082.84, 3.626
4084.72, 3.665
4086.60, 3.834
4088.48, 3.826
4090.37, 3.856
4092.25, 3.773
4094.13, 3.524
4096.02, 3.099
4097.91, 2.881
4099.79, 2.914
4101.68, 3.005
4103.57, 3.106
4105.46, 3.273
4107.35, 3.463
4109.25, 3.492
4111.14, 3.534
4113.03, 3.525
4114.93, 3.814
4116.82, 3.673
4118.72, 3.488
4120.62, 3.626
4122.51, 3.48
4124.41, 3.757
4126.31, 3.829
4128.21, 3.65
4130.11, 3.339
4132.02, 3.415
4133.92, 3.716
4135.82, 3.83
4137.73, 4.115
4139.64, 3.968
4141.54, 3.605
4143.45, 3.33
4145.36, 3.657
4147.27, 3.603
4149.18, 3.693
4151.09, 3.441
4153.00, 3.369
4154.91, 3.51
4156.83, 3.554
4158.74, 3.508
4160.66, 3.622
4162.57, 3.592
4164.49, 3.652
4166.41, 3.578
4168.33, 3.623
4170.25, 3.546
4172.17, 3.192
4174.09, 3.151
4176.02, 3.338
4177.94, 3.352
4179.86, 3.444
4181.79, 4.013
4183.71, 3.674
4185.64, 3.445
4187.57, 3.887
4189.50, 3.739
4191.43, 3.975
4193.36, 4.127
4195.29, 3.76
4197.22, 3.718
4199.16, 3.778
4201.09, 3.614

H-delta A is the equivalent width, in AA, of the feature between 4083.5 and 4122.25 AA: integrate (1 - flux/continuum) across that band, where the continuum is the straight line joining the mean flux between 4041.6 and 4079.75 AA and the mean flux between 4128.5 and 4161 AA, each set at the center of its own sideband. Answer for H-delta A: 1.3 AA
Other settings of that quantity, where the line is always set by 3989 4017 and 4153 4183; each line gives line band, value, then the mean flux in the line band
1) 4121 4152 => -0.9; 3.65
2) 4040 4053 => -0.2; 3.73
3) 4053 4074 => 0.5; 3.56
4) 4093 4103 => 1.4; 3.1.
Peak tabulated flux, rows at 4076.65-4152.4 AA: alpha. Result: 4.115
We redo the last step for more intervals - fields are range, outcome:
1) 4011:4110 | 4.166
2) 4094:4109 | 3.524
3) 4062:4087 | 3.842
